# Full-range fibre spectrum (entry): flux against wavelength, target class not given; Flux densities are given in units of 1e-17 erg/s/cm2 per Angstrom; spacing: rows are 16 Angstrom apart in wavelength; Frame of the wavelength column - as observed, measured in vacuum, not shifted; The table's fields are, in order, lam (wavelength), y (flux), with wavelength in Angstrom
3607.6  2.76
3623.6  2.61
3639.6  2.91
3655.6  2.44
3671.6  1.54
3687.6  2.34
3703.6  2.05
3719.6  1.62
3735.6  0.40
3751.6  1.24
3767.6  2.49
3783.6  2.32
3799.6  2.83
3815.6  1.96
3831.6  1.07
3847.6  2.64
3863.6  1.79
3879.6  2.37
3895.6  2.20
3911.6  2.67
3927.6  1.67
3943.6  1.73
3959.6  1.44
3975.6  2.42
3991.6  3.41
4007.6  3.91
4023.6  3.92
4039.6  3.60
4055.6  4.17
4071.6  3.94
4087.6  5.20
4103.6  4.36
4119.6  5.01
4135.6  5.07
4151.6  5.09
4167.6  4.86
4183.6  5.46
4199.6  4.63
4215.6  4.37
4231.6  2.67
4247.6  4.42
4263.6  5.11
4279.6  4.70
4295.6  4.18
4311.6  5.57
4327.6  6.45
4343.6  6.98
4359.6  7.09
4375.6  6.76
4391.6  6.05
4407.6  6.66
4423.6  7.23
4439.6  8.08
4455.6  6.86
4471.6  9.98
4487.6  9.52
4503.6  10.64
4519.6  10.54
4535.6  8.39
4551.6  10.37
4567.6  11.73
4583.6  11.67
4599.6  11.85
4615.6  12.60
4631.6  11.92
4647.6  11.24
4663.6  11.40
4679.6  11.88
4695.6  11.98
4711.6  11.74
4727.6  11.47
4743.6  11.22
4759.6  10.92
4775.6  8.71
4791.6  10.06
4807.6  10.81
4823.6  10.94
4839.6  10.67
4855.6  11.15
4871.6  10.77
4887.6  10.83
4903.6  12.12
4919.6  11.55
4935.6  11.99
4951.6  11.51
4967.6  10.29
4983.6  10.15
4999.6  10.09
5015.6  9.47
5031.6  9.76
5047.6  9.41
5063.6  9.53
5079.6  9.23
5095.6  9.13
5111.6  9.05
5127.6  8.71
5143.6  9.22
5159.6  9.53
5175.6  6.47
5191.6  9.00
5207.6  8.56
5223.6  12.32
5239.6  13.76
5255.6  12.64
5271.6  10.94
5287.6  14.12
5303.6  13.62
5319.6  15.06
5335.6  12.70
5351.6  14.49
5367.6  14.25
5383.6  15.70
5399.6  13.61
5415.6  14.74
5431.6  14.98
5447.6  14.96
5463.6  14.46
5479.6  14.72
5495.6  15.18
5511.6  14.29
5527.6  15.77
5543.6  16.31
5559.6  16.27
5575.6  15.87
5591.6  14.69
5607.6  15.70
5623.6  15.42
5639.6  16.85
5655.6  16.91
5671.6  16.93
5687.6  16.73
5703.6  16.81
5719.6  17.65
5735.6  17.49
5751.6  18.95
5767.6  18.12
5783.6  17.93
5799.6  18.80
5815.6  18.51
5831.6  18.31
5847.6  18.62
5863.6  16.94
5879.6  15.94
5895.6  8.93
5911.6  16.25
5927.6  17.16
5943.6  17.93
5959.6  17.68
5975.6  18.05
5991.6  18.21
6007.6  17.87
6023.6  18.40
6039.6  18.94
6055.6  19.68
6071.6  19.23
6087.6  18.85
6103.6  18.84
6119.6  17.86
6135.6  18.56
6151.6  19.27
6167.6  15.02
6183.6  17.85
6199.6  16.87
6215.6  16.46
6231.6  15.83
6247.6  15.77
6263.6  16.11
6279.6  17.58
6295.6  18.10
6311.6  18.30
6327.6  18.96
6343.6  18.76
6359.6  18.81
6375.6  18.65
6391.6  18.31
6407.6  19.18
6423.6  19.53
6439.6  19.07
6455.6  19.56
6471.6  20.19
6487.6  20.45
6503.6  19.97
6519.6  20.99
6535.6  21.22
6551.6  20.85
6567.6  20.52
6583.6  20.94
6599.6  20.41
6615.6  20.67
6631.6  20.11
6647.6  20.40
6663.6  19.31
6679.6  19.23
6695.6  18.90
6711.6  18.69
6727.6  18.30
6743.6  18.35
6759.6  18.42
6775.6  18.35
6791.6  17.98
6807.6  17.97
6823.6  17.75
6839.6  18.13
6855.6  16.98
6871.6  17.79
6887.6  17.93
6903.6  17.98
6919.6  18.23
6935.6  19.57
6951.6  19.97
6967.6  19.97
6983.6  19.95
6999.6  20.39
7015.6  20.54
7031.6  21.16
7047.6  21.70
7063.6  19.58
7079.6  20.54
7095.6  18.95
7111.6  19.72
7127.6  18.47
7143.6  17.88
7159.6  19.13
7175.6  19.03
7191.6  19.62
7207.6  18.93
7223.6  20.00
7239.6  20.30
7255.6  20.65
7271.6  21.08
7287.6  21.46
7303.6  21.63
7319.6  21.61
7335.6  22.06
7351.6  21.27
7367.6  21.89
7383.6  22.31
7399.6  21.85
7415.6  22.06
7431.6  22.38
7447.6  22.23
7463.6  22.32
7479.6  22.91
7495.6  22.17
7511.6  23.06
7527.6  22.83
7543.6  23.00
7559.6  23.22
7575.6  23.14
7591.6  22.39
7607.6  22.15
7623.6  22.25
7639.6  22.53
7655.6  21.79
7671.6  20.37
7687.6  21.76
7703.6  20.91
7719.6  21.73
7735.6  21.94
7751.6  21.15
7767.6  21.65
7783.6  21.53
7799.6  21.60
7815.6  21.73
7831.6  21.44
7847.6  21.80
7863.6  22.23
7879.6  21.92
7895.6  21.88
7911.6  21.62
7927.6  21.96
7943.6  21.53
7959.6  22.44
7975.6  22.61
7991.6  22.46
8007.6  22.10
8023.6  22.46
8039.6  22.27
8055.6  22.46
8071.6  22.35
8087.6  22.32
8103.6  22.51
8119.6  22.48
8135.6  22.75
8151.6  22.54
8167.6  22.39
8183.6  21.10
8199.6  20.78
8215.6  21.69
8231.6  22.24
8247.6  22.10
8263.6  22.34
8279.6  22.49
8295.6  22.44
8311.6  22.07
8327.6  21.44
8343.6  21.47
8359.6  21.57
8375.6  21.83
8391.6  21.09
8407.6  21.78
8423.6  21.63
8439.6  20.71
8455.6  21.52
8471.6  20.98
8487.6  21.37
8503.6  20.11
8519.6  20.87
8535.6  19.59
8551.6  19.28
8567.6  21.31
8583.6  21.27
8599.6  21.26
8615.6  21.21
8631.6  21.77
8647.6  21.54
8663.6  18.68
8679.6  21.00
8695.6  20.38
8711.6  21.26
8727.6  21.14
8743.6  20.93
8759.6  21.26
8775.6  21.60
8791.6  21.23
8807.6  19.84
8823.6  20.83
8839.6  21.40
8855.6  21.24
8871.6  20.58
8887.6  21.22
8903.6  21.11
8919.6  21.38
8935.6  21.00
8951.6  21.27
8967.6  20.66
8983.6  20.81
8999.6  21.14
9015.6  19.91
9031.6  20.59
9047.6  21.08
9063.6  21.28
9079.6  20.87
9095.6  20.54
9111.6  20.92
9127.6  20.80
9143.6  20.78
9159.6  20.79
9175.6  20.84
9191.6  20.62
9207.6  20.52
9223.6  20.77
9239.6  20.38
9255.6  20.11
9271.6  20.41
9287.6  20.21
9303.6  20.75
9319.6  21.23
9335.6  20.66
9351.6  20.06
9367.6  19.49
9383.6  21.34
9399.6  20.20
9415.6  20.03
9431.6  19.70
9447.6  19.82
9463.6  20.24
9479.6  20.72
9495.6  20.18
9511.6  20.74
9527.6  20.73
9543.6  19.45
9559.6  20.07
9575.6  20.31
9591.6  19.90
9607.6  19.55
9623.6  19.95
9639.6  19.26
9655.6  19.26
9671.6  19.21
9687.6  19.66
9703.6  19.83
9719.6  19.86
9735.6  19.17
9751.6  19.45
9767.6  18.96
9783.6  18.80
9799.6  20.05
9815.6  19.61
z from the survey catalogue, 0.00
